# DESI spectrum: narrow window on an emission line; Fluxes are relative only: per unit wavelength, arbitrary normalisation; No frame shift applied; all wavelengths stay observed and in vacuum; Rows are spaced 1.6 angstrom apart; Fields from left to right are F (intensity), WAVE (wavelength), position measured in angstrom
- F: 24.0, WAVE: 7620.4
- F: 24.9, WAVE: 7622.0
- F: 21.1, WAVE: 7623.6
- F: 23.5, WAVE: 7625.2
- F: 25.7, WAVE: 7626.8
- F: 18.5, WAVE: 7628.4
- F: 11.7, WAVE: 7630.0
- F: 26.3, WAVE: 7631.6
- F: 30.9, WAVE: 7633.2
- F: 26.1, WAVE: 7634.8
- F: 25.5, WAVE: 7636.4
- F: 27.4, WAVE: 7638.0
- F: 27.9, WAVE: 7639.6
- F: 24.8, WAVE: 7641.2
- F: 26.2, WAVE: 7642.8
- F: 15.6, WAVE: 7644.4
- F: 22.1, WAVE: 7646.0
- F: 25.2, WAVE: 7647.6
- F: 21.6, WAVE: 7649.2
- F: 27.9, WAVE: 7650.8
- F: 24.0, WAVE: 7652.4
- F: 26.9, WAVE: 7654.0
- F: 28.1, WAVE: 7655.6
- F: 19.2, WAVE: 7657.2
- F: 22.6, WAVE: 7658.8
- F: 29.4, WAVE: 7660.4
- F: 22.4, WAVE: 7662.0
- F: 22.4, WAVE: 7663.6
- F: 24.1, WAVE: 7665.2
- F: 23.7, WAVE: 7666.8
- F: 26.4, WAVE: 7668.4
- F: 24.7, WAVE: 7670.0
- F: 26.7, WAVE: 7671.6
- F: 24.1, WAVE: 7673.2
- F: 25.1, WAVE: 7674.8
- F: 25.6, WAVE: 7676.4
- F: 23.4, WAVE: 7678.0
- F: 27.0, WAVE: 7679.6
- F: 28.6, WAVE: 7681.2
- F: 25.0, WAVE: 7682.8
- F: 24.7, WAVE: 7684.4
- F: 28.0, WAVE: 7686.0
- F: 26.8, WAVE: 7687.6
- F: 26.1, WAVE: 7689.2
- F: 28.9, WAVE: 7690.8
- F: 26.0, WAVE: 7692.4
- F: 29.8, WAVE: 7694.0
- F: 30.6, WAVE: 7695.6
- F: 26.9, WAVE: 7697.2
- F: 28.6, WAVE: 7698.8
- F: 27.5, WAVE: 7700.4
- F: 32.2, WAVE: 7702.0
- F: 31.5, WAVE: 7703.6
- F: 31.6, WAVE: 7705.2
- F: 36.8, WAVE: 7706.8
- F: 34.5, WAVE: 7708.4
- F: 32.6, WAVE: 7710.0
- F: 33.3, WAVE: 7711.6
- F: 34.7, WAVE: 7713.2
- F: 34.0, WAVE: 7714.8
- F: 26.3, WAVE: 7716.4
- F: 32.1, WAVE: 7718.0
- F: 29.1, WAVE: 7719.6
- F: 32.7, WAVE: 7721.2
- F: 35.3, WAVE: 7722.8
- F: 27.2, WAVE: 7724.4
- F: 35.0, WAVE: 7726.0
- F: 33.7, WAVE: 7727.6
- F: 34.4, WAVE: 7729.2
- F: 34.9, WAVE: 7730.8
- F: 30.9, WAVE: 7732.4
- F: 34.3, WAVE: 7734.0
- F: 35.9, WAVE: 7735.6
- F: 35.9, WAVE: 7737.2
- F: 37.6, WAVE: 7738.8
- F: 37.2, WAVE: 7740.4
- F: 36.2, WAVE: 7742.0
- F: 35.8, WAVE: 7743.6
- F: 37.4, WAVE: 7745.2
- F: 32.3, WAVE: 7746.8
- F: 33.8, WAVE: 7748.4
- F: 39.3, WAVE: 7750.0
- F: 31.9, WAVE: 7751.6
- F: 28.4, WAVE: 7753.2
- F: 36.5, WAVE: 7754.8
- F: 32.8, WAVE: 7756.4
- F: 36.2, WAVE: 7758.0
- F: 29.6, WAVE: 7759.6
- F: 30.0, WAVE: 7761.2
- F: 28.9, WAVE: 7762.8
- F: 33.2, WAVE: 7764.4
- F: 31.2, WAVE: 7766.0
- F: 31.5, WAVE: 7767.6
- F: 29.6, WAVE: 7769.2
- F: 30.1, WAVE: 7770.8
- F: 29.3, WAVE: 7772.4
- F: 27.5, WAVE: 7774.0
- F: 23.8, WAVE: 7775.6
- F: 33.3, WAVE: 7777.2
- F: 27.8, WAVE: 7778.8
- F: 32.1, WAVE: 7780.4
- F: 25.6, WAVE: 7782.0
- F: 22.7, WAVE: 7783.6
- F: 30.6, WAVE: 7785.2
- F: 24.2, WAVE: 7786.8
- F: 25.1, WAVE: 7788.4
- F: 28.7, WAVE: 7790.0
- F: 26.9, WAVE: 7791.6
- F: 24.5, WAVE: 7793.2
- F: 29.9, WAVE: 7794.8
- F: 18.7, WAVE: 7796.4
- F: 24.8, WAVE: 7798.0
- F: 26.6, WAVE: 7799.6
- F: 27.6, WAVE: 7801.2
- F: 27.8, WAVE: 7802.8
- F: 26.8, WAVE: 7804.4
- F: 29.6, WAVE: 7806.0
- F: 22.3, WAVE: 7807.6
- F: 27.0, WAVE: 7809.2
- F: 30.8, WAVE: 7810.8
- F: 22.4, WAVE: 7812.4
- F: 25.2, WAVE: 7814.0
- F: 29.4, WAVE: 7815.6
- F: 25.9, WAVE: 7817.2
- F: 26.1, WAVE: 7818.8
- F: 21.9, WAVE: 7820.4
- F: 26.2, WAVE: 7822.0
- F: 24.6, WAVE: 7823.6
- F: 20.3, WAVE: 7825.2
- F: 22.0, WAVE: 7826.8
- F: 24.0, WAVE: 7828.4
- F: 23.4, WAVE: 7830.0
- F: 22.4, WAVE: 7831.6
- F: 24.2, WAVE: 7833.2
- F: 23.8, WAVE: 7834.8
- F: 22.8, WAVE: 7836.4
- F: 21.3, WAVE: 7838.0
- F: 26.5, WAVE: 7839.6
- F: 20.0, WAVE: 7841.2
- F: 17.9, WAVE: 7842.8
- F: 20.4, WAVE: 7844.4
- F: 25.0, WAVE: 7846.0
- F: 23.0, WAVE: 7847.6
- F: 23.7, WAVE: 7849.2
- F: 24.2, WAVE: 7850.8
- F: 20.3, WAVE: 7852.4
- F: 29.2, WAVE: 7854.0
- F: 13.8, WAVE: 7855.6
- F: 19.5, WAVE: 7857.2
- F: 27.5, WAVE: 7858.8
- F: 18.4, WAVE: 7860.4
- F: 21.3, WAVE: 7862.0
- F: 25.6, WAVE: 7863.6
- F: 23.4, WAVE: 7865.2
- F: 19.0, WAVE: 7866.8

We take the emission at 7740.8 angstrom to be Mg II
